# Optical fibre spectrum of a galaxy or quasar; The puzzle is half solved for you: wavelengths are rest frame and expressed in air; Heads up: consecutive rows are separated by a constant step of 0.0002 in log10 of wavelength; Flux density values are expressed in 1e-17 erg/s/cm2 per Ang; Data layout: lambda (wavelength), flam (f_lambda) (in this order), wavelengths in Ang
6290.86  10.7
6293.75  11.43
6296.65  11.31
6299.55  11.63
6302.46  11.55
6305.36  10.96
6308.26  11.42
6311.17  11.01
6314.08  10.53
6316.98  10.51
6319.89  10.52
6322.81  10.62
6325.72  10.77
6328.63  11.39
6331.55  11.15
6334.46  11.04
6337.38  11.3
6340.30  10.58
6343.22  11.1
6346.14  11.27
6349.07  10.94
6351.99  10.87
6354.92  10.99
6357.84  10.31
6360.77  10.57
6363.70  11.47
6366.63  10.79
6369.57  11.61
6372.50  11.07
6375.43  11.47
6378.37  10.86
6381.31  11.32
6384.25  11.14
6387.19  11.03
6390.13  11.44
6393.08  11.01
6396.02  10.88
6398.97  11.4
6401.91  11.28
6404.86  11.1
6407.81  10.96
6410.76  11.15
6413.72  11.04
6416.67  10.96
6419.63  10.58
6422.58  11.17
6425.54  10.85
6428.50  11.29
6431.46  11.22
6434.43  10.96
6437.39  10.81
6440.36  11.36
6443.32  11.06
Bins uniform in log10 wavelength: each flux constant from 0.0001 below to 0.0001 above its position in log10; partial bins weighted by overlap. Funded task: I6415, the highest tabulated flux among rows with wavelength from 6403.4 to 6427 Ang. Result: 11.17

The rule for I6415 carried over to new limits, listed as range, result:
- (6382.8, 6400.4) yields 11.44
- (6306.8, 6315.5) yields 11.42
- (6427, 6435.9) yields 11.29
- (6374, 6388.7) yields 11.47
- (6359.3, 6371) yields 11.61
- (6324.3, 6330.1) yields 11.39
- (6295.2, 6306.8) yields 11.63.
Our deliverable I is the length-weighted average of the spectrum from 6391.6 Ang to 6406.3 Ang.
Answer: 11.1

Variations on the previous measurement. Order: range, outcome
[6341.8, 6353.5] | 11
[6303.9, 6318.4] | 10.9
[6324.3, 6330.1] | 11.1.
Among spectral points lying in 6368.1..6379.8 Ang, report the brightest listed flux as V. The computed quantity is 11.61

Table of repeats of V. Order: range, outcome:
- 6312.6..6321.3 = 10.53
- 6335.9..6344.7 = 11.3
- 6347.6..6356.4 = 10.99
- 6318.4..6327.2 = 10.77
